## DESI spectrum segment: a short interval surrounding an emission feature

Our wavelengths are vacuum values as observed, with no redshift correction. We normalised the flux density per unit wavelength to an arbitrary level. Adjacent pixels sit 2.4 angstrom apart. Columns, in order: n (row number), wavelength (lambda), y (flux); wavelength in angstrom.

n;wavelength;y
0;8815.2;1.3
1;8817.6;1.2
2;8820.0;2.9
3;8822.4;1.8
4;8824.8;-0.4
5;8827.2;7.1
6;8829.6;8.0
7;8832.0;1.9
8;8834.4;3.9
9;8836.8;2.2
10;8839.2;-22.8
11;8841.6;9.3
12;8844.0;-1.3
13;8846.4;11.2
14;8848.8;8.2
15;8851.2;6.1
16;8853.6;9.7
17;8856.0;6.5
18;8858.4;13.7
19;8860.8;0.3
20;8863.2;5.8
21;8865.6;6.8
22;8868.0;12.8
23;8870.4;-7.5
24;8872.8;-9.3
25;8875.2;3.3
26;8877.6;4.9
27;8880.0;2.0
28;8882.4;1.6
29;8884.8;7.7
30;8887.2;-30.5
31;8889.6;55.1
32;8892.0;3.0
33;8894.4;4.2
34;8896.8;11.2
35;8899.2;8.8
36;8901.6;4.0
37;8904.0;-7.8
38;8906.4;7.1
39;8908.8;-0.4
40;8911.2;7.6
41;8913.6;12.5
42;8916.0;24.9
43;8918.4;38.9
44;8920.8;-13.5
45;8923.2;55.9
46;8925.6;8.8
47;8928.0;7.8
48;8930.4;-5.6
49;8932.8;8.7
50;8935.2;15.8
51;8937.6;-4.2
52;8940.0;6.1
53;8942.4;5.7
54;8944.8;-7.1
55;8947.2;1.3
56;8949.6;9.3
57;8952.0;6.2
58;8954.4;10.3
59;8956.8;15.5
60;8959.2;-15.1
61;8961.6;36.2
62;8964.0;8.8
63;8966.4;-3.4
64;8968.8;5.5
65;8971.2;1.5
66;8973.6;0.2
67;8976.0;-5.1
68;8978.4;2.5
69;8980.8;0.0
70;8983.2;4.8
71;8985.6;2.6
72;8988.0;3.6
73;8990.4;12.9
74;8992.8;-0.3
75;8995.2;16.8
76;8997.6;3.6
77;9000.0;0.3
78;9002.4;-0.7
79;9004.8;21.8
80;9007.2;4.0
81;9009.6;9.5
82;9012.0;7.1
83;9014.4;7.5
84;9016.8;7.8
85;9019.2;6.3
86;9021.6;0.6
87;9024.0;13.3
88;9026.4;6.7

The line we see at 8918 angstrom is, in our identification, H-gamma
